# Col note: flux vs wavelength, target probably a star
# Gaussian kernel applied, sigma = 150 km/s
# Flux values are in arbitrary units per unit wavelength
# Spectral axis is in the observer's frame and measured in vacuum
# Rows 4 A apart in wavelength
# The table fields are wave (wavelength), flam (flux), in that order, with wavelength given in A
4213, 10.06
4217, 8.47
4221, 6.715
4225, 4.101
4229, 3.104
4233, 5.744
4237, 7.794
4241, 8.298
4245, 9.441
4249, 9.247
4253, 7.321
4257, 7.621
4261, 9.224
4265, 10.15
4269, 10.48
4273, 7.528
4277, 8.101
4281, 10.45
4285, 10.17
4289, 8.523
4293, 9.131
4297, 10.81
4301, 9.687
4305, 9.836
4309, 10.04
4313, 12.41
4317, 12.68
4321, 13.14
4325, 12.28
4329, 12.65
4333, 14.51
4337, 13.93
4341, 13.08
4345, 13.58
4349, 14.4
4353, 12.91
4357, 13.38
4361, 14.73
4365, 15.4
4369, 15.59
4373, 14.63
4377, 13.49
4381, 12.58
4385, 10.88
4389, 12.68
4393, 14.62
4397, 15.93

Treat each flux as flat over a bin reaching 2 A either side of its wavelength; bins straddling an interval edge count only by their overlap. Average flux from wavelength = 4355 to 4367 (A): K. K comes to 14.5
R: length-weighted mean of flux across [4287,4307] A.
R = 9.6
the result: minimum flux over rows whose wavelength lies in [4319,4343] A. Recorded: 12.28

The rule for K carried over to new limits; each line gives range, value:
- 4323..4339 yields 13.3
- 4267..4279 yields 8.7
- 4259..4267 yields 9.69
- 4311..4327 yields 12.6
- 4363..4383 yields 14.3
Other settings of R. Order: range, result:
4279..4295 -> 9.57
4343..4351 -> 14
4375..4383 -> 13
